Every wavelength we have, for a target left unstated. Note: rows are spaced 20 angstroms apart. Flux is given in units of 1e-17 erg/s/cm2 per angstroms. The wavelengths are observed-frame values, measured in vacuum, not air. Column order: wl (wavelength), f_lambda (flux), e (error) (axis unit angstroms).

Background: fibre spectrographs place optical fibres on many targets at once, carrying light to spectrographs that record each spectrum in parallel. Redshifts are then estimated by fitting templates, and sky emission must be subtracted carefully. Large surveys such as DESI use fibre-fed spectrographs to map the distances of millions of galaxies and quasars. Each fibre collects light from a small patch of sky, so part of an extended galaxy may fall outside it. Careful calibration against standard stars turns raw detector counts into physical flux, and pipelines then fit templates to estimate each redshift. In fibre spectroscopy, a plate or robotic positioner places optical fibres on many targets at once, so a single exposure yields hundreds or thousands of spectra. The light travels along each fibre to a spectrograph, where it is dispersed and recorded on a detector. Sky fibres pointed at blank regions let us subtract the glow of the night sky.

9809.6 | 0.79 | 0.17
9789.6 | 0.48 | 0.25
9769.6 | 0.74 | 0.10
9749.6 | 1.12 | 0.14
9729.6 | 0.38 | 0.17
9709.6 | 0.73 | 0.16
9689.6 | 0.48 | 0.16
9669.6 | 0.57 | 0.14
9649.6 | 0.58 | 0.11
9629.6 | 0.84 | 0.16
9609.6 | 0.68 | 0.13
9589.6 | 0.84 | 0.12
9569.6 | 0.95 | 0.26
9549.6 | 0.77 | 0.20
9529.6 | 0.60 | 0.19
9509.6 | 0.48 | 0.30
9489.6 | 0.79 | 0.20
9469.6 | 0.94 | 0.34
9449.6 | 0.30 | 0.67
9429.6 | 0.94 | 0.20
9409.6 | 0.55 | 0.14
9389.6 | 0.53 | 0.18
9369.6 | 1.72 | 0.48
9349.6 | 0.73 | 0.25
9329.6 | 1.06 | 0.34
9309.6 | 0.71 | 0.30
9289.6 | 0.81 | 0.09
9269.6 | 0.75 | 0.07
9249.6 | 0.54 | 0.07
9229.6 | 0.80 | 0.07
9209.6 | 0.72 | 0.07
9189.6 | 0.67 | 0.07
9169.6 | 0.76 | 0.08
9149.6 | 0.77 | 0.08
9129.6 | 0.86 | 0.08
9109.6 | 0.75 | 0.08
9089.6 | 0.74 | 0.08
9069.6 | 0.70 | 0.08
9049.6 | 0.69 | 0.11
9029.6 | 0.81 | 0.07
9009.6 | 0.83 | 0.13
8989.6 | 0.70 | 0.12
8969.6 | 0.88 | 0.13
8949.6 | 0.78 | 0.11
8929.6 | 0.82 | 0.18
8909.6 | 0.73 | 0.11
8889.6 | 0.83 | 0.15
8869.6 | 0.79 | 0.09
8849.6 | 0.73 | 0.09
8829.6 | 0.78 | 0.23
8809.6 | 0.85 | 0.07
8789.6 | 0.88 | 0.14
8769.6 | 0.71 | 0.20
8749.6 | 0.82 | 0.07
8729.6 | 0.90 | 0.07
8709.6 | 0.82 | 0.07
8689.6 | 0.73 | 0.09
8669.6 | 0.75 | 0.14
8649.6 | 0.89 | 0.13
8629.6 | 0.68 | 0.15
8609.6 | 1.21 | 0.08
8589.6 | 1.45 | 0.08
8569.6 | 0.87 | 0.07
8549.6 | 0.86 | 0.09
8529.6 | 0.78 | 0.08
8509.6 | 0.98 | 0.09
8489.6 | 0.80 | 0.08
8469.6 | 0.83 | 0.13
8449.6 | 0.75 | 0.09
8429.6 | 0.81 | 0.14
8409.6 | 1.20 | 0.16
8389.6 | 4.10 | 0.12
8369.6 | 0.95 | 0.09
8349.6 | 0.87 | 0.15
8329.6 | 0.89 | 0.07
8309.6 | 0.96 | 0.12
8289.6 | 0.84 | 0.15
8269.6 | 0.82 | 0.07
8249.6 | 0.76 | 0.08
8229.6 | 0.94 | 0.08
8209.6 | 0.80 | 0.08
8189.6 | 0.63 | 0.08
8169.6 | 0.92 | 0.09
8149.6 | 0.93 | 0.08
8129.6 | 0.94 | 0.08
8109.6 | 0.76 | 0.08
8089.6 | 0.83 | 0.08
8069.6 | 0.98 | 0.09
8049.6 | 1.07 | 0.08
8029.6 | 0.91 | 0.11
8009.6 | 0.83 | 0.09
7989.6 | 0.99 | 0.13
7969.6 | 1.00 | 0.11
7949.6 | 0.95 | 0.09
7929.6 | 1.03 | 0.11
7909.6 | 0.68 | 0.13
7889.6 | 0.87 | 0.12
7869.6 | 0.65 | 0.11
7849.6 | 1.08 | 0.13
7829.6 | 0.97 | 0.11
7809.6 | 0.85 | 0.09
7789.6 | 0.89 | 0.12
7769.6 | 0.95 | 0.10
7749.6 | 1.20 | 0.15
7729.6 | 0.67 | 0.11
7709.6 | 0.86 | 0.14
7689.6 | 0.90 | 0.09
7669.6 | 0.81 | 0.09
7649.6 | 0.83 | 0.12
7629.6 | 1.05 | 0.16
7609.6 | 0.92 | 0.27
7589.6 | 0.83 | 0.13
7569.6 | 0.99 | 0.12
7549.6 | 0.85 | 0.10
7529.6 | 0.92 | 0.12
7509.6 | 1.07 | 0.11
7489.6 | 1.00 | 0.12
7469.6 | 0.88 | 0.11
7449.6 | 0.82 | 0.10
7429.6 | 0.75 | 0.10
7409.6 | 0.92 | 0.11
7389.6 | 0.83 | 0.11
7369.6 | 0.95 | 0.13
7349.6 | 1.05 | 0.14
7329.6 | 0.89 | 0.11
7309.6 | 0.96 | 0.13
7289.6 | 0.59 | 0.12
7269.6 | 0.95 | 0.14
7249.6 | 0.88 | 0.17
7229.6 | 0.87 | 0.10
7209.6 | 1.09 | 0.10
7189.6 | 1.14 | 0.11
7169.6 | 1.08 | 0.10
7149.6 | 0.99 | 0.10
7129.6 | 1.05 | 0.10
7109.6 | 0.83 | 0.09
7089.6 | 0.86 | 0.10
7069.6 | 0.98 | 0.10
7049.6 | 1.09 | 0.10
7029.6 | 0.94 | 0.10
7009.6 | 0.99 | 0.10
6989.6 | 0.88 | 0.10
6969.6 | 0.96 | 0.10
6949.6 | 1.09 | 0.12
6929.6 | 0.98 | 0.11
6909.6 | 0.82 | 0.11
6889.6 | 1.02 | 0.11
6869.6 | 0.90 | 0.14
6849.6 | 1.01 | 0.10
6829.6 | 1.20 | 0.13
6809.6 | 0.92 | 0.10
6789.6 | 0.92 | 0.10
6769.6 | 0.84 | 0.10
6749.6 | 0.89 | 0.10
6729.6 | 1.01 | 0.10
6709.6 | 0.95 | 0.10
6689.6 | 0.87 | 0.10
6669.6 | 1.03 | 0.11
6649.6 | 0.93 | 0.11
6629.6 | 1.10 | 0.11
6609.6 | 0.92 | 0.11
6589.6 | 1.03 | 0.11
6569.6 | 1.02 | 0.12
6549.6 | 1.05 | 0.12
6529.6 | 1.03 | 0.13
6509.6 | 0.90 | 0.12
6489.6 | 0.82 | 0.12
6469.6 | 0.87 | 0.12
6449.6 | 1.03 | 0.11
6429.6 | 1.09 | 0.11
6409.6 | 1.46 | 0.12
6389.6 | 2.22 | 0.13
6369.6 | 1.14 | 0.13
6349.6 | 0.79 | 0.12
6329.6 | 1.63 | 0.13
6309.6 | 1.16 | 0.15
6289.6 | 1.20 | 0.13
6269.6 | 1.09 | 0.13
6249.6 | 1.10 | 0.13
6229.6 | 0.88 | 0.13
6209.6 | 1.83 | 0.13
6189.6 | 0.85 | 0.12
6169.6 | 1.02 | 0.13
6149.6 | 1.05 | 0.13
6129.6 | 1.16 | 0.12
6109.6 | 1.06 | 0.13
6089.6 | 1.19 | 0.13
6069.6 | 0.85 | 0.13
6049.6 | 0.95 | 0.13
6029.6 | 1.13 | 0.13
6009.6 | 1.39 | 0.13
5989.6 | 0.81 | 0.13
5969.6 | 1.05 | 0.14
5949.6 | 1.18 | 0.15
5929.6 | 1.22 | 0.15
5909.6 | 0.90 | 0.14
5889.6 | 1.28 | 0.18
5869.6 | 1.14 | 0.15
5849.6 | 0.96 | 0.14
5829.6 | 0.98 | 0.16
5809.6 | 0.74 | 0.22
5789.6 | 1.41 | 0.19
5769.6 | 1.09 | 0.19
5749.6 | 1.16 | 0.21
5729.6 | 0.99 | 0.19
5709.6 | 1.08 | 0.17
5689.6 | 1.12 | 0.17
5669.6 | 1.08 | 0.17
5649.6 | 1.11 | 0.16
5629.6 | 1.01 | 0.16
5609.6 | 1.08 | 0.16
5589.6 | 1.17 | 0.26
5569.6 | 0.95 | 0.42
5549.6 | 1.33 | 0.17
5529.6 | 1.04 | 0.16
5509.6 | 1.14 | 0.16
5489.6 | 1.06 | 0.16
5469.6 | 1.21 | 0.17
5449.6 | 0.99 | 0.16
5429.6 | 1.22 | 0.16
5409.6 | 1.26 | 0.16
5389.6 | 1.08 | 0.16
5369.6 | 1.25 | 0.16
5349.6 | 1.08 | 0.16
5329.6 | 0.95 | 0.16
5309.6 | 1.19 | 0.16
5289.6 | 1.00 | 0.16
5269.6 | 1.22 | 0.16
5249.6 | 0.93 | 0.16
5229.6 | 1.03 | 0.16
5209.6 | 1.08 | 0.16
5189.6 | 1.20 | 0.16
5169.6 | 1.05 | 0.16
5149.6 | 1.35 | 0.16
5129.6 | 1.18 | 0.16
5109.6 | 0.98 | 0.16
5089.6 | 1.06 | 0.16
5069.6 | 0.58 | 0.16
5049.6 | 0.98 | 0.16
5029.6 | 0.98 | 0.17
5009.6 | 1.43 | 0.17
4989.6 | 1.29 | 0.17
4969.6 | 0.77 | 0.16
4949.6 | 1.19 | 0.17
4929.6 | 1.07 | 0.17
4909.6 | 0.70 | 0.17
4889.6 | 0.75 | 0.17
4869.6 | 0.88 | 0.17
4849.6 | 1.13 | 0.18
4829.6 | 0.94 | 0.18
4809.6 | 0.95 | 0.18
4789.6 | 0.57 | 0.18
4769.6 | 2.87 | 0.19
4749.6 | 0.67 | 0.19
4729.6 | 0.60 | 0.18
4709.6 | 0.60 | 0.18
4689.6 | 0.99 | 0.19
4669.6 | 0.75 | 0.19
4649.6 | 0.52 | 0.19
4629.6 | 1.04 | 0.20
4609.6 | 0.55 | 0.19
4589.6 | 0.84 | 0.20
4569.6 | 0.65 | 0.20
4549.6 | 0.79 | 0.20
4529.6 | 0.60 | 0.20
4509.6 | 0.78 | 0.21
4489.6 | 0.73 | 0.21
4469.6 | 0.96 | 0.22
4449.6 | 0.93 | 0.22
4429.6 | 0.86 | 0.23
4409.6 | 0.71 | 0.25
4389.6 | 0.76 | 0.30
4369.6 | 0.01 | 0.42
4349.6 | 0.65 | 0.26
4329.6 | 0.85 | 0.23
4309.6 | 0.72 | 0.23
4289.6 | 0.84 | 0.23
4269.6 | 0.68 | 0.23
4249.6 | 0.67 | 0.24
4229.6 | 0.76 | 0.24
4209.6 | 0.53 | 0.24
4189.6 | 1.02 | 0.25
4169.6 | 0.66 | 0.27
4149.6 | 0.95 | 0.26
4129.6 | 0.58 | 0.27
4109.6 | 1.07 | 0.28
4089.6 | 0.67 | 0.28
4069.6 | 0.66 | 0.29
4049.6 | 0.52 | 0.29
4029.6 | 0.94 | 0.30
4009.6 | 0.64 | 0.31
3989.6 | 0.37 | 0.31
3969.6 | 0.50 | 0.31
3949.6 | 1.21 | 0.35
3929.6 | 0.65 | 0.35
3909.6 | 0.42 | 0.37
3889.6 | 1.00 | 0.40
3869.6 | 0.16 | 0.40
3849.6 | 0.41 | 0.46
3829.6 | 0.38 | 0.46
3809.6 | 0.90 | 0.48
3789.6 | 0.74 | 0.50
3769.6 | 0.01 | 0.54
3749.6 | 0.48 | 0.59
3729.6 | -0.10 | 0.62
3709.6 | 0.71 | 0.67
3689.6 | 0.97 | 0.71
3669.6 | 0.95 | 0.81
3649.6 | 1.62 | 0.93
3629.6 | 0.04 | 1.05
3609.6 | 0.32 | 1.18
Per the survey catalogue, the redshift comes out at 0.278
